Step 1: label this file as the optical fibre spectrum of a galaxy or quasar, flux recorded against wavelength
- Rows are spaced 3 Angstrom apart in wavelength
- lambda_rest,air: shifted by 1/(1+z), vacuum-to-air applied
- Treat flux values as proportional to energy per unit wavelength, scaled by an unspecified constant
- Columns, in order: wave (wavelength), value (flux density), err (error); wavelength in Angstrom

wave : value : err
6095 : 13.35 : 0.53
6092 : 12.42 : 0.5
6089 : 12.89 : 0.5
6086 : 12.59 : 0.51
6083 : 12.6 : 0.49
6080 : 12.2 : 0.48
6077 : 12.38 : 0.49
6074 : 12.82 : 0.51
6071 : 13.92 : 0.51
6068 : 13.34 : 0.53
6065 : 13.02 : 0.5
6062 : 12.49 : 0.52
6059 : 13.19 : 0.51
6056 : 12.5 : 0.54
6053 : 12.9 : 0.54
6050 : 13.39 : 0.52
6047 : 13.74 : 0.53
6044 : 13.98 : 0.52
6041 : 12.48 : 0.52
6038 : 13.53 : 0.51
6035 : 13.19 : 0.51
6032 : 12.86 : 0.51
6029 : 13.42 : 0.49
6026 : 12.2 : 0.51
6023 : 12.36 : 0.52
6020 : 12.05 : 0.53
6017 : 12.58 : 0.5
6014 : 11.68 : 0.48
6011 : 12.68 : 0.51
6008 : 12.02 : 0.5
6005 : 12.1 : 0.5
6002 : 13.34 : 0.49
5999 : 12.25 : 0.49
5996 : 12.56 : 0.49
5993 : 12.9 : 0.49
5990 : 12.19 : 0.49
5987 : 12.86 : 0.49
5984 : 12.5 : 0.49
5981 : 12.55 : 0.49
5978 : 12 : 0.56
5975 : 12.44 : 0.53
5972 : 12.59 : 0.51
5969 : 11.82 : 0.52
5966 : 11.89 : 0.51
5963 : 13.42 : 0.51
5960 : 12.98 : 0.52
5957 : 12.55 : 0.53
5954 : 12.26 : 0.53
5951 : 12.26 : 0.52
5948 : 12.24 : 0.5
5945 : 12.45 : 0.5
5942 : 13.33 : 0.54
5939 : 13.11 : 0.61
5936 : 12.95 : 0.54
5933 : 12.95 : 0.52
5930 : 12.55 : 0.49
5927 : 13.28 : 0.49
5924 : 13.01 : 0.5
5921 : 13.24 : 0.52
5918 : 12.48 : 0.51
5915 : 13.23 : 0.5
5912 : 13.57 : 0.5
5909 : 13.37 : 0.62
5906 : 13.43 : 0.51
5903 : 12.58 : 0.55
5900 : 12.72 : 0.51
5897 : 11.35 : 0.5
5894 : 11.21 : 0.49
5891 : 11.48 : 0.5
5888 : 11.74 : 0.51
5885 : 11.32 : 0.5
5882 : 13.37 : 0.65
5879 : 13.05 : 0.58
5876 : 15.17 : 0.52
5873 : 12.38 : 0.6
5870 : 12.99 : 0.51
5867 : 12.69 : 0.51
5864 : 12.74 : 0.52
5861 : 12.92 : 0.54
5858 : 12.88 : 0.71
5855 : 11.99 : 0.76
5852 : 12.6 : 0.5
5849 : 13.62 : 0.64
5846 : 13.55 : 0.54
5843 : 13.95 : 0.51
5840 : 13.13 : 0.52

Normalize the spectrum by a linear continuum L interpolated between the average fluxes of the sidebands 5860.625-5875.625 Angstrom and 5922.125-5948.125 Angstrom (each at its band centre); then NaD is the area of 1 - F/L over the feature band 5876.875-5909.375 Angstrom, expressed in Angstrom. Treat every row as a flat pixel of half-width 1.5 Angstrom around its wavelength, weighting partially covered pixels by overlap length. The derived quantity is 1.4 Angstrom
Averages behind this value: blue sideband 12.9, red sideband 12.9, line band 12.3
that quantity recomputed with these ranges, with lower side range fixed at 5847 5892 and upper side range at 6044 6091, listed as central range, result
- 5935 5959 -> 0.4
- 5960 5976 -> 0.5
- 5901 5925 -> -0.6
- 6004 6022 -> 1.0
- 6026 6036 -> -0.1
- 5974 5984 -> 0.4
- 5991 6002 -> 0.2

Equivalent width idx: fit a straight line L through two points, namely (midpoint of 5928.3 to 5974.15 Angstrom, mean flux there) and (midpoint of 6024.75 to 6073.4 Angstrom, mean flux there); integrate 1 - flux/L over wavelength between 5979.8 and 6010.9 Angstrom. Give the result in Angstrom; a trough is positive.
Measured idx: 0.8 Angstrom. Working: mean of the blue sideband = 12.6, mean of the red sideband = 13.1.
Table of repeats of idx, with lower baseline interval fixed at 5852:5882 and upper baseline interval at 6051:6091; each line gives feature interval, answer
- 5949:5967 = 0.5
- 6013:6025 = 0.6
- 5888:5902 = 1.3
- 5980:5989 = 0.2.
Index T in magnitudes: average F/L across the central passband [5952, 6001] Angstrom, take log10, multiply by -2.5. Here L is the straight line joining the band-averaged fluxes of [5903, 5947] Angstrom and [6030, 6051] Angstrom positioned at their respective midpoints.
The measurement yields 0.057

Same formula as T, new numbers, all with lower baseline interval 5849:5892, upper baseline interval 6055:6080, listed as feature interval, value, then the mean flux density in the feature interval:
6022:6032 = 0.01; 12.7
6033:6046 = -0.03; 13.3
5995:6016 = 0.04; 12.4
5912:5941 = -0.02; 13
